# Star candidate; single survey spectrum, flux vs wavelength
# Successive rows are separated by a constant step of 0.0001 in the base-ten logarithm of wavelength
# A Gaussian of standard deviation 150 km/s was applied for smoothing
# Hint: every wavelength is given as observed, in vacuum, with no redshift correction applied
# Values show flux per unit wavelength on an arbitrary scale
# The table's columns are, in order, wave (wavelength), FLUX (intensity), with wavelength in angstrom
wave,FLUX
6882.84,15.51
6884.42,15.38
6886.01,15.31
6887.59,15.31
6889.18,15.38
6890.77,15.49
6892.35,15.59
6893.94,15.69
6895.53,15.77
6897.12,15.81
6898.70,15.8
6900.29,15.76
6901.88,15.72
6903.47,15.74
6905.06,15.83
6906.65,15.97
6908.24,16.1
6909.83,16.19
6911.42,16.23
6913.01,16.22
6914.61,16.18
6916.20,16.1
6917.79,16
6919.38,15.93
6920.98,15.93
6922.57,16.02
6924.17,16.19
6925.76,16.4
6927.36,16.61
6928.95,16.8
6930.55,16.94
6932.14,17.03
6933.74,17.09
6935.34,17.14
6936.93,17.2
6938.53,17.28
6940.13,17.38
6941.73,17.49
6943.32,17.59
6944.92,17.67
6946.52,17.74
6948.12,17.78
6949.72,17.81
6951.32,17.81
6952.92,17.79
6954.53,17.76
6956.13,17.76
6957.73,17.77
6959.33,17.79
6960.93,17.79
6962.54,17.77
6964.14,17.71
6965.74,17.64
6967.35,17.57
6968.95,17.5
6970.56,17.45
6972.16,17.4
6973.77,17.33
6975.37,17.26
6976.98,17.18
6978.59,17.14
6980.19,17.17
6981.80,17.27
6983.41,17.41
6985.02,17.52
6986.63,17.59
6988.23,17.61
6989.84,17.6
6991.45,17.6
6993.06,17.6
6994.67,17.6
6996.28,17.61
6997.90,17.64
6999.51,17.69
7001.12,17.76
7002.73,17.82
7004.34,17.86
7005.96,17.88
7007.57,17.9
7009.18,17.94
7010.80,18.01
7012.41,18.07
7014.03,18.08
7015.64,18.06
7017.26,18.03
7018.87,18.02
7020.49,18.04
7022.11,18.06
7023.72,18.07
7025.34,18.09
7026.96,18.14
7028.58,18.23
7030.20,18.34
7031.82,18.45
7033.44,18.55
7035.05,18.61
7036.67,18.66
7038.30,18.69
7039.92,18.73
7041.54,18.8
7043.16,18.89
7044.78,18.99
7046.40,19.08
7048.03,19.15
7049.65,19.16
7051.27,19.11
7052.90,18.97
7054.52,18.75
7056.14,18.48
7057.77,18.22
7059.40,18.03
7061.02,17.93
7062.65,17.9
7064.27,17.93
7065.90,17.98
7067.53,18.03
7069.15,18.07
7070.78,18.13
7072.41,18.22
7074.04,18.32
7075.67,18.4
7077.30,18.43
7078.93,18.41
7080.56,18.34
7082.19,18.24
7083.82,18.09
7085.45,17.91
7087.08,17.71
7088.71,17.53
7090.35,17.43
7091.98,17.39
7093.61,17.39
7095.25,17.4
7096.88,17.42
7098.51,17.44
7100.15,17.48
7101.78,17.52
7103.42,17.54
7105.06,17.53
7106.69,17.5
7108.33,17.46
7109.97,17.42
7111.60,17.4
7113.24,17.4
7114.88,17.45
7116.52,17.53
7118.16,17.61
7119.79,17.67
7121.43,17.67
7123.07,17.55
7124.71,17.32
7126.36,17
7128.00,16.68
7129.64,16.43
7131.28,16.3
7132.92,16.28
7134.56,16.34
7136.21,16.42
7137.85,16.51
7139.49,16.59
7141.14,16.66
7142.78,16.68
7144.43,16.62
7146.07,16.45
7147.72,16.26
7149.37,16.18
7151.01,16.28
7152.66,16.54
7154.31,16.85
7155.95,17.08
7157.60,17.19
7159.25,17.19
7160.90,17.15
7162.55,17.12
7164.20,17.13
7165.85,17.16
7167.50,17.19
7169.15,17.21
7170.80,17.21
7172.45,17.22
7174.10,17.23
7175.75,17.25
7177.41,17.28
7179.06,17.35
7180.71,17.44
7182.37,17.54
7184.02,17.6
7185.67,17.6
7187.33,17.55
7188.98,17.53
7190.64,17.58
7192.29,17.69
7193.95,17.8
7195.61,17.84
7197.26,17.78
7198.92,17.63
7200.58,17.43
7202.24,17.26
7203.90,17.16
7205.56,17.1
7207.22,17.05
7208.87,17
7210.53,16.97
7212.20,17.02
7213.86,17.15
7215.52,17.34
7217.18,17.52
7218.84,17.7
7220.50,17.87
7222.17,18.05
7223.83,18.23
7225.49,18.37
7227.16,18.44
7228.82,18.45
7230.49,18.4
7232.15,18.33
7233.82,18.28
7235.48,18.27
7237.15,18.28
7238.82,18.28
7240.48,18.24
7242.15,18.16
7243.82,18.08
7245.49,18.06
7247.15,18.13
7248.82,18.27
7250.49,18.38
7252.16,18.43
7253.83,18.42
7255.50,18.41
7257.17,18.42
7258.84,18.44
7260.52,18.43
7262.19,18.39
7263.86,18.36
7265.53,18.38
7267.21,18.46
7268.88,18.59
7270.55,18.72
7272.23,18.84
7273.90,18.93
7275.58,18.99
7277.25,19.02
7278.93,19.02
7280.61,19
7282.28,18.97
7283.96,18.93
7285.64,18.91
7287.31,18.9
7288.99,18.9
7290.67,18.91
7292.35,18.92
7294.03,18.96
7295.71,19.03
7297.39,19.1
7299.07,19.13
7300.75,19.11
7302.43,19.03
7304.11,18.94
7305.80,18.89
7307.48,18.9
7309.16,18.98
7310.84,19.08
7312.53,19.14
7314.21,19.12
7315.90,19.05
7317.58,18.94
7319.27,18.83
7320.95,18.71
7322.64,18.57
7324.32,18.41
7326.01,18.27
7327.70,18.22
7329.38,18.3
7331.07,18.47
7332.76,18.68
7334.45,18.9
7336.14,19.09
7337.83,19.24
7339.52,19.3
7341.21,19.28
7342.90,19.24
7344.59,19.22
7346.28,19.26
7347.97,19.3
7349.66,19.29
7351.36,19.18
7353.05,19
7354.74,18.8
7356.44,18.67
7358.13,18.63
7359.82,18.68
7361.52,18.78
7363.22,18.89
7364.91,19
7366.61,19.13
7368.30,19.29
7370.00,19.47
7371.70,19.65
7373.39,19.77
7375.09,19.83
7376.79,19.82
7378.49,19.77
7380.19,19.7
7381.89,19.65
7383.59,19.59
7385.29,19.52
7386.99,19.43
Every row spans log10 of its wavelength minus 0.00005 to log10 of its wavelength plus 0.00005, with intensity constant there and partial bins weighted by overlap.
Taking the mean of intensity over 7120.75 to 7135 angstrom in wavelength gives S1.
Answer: 16.8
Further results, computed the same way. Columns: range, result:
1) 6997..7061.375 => 18.3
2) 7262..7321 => 18.9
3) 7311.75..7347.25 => 18.9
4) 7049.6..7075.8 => 18.3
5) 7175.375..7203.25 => 17.5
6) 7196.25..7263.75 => 17.9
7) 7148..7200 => 17.3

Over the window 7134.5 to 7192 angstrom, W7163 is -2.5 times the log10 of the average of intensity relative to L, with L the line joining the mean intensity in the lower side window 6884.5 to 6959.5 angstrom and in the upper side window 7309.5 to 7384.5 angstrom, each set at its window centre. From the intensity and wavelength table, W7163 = 0.06 mag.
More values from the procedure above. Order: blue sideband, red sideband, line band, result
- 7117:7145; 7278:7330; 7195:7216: 0.03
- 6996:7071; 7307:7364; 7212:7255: 0.03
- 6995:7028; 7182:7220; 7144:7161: 0.06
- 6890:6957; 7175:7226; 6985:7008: -0.05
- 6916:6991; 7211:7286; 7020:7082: -0.05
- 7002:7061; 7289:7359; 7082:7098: 0.05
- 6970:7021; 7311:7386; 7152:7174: 0.08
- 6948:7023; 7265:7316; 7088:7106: 0.04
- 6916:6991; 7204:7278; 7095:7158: 0.05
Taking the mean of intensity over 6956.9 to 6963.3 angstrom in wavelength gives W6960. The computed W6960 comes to 17.8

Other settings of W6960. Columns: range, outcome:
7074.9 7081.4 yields 18.4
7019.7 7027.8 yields 18.1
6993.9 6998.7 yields 17.6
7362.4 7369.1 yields 19.1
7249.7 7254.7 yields 18.4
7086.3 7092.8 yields 17.5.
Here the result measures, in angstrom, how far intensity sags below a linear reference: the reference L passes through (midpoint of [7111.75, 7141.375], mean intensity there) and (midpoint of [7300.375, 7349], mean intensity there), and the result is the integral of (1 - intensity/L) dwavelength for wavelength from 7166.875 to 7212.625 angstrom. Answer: 0.6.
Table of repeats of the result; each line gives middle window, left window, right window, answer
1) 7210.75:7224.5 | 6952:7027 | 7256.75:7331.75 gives 0.7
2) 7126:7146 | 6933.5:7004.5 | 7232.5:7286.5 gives 1.7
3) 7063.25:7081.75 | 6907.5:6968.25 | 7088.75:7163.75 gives -1.2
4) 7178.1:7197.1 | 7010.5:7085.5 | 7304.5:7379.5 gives 1.1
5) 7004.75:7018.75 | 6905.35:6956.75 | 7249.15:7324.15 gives -0.6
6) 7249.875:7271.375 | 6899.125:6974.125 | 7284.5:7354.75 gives 0.2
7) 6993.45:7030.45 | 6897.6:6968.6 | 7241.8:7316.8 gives -1.4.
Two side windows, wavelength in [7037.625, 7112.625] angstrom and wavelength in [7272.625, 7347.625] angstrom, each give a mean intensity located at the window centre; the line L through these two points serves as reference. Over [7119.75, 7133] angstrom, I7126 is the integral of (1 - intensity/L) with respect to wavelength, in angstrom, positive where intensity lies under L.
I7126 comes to 0.94 angstrom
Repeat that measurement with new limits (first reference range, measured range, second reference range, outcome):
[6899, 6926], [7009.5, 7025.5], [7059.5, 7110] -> -0.9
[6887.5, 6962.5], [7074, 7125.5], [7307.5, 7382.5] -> -0.1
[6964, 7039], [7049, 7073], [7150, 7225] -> -0.9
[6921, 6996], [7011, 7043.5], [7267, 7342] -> -1.2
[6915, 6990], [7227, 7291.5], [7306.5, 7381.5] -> 0.4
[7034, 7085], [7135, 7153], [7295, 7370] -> 2.1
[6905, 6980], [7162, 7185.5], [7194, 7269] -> 0.7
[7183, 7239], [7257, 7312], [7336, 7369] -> -1.3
